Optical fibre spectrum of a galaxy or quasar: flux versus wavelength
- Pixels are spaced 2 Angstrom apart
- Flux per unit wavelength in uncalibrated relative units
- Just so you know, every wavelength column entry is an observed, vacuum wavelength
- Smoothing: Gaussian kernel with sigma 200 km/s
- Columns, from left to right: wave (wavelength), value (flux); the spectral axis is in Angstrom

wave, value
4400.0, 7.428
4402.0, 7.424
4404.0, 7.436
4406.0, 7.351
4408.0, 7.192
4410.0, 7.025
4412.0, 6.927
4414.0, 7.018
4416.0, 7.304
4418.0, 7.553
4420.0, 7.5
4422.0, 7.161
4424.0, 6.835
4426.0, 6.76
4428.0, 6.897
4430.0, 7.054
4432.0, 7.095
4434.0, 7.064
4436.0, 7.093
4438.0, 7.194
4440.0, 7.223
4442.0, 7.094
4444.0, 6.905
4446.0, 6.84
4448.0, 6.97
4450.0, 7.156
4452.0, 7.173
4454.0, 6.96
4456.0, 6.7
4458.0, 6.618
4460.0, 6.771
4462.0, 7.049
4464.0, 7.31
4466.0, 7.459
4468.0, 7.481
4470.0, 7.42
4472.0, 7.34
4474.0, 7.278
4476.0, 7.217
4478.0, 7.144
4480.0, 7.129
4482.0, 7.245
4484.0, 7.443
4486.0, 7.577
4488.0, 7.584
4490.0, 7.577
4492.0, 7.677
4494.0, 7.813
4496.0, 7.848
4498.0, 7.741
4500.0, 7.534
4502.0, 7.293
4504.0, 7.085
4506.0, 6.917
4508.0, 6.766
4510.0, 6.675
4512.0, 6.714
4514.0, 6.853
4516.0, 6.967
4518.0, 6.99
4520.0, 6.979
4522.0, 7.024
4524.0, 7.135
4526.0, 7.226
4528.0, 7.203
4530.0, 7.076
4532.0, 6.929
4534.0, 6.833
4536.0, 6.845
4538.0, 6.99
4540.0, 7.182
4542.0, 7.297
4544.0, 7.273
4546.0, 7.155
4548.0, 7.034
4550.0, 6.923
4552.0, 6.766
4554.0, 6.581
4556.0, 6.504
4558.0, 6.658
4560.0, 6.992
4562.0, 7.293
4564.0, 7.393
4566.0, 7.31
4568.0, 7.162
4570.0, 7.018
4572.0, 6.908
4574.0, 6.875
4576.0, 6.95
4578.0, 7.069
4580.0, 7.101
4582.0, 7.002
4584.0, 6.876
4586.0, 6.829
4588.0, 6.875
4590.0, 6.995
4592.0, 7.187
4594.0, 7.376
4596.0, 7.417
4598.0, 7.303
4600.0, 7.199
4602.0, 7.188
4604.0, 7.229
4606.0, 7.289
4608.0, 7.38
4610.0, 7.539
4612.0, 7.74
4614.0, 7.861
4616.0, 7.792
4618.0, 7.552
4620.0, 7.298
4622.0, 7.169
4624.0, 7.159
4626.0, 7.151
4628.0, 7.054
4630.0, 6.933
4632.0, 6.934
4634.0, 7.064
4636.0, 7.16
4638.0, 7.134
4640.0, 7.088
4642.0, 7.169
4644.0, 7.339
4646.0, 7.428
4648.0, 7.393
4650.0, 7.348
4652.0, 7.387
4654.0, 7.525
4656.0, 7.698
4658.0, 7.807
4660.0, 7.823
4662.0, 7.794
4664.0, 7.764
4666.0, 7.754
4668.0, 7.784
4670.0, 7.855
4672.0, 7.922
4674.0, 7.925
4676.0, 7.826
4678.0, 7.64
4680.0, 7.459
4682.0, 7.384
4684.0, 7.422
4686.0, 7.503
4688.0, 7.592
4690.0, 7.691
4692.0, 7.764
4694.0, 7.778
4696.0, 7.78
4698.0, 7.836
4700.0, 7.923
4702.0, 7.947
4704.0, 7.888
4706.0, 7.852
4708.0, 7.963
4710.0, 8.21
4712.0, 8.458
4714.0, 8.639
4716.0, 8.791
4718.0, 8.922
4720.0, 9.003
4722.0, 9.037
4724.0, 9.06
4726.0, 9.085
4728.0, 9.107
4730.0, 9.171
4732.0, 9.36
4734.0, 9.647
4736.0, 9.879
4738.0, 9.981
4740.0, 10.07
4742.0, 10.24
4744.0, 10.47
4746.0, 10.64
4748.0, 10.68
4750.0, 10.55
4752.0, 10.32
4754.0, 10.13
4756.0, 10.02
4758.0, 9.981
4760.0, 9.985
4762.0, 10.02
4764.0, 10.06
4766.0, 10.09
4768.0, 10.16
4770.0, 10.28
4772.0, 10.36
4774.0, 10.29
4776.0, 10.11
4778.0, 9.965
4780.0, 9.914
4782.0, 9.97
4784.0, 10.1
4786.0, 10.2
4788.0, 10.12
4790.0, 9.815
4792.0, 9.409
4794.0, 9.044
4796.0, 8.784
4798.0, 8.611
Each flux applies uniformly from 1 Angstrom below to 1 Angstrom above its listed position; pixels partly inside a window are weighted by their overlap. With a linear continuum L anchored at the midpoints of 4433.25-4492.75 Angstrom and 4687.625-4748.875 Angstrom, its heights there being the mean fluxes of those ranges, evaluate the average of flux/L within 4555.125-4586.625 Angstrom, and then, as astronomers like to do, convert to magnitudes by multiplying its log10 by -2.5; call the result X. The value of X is 0.13 mag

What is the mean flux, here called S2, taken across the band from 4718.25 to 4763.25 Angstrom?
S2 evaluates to 9.82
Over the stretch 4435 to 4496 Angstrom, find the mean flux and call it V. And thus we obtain 7.23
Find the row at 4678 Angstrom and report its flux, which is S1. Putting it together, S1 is 7.64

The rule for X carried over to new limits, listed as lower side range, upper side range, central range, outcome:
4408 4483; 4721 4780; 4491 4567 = 0.11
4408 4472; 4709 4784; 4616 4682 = 0.19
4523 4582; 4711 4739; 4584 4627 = 0.05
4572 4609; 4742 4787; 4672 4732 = 0.12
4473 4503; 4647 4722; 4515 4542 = 0.08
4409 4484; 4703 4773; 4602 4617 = 0.13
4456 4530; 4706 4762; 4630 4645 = 0.21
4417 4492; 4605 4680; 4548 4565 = 0.07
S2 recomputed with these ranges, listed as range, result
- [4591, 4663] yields 7.36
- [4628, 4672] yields 7.44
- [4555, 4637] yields 7.17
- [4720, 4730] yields 9.08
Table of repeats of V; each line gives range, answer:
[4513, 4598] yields 7.03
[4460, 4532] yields 7.24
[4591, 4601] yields 7.3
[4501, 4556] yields 6.98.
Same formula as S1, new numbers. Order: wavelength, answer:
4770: 10.28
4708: 7.963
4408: 7.192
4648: 7.393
